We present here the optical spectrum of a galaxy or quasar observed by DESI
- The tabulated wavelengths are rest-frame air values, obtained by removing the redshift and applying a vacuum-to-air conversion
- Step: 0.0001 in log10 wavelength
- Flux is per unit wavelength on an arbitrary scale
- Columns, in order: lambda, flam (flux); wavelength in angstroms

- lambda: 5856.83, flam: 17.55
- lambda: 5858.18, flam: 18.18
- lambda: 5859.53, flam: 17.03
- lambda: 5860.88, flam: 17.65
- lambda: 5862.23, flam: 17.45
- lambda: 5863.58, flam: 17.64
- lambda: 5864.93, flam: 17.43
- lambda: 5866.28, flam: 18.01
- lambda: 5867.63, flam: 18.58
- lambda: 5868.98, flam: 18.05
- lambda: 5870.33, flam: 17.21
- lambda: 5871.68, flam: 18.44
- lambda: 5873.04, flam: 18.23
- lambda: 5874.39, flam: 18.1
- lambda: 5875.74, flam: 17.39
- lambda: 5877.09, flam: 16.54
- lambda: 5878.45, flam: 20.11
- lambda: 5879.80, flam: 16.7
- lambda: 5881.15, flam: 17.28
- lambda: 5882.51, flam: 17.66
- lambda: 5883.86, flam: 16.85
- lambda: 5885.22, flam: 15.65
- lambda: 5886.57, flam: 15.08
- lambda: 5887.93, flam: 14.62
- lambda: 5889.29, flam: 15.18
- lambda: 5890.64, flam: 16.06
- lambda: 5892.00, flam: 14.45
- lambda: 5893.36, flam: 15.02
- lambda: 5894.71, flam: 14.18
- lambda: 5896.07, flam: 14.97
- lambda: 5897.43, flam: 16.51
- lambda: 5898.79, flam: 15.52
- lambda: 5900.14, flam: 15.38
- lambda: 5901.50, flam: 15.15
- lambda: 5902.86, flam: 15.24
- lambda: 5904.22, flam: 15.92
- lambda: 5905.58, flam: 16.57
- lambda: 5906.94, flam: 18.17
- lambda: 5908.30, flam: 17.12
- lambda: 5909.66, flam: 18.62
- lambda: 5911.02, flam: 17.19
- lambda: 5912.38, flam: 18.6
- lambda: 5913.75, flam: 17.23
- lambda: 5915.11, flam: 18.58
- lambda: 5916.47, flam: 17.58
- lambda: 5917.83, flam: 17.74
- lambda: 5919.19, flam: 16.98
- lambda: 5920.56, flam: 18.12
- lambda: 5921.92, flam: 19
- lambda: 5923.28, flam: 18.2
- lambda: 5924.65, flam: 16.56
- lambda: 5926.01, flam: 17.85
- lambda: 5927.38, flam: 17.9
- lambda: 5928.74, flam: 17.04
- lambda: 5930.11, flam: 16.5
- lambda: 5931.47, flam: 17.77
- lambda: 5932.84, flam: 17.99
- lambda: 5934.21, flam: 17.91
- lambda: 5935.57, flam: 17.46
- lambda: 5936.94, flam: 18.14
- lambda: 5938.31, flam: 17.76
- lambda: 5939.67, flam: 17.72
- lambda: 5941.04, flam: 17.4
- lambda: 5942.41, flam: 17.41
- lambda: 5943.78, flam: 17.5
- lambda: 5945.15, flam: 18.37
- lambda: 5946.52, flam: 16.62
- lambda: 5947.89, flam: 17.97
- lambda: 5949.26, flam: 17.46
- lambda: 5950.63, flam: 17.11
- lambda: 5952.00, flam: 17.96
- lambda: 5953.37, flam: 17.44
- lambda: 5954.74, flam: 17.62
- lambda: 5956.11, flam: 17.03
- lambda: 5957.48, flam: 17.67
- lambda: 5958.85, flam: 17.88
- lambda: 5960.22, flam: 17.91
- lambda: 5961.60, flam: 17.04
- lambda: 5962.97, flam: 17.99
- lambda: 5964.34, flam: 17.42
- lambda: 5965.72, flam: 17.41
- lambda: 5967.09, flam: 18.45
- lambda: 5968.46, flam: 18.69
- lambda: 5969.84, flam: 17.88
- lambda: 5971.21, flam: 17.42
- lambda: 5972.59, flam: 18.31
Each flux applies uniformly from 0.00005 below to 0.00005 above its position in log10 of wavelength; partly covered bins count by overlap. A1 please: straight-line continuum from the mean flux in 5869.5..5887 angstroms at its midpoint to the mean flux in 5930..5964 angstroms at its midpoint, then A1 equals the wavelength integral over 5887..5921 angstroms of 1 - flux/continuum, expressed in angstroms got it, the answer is 2.0 angstroms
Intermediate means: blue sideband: 17.4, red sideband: 17.6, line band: 16.4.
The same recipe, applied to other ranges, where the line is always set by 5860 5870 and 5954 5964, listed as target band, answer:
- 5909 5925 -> -0.2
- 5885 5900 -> 2.2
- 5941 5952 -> 0.1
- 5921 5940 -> -0.1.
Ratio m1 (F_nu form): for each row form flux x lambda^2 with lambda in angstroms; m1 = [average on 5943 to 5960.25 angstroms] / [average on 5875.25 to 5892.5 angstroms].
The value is 1.1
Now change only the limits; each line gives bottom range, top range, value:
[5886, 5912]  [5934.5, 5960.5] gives 1.13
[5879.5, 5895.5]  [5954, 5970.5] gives 1.16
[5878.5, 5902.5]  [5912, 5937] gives 1.14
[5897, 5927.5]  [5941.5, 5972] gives 1.04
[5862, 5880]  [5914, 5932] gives 1.01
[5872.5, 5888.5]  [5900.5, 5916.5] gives 1.01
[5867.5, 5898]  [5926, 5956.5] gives 1.08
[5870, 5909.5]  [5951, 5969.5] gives 1.11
